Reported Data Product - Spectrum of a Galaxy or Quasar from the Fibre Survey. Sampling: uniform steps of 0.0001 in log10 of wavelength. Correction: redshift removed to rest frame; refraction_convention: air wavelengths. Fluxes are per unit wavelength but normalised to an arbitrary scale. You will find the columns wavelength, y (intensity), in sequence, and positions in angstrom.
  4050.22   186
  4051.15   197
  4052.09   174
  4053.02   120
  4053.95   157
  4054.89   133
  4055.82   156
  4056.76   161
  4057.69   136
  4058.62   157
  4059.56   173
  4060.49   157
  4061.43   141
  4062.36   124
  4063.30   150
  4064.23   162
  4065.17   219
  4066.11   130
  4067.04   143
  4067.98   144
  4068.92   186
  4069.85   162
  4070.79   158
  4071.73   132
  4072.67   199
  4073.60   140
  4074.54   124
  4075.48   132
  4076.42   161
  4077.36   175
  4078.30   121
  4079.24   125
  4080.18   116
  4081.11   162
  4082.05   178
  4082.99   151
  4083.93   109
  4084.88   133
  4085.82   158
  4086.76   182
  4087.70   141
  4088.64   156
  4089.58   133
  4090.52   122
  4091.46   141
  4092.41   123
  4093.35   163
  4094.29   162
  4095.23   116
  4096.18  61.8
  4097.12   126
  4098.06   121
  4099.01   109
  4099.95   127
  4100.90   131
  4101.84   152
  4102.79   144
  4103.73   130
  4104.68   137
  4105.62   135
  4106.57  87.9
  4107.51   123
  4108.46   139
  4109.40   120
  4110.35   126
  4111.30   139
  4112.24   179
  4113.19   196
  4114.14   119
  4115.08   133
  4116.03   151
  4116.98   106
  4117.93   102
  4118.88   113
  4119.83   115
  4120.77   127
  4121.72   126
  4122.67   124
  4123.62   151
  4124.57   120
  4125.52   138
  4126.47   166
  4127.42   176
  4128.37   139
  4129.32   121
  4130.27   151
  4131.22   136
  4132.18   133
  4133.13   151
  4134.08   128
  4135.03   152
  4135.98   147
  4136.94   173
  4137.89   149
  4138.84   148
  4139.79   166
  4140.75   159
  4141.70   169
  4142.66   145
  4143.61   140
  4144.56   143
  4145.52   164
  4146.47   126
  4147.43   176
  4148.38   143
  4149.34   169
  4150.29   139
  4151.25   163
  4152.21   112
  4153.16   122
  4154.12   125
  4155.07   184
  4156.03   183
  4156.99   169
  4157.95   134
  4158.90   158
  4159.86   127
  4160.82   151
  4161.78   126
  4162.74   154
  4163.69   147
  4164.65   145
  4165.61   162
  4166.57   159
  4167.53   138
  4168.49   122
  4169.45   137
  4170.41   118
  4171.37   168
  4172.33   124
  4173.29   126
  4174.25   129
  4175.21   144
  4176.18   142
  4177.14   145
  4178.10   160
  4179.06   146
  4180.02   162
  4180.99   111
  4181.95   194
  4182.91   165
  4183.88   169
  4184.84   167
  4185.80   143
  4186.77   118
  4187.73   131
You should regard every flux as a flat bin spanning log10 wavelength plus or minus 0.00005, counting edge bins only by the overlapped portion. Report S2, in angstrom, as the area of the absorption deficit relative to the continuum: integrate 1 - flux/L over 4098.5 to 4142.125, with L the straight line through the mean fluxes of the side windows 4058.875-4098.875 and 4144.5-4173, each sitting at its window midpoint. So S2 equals 2.2 angstrom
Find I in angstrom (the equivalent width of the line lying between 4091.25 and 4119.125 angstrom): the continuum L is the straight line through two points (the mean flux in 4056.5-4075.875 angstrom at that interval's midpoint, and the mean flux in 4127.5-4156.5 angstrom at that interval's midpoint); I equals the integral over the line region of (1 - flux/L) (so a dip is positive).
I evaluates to 3.8 angstrom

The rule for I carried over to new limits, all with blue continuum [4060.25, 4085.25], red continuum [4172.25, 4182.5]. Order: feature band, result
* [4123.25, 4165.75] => -0.6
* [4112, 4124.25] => 1.2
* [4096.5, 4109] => 1.8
